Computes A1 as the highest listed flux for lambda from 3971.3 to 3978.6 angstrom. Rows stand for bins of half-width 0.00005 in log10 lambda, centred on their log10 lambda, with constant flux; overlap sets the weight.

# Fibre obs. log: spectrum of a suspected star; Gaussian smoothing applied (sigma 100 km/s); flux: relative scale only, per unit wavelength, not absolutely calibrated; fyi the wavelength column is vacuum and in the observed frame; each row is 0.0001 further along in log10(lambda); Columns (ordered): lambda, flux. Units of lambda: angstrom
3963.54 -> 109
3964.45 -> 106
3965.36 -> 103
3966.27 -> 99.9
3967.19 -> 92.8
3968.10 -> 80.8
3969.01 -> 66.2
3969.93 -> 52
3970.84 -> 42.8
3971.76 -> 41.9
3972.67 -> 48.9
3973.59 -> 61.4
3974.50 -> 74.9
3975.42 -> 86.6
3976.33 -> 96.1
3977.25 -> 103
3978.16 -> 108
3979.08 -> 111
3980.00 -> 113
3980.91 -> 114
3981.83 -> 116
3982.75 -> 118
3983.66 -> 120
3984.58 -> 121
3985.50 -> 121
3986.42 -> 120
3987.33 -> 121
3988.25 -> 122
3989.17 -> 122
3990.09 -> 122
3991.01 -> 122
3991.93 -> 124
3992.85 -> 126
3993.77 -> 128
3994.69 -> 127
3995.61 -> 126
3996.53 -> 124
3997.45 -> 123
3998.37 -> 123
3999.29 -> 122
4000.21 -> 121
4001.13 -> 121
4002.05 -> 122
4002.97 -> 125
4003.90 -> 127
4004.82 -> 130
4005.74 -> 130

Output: 108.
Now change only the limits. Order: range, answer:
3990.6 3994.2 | 128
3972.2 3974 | 61.4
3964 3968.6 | 106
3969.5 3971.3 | 52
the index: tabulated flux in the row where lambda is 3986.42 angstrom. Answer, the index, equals 120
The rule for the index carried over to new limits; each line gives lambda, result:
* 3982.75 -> 118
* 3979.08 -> 111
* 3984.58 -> 121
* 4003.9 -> 127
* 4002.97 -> 125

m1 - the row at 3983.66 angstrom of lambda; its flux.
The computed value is 120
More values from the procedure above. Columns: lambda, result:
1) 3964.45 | 106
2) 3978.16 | 108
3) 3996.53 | 124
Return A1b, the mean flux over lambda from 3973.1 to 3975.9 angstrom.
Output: 74.3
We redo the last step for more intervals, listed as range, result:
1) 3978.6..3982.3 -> 113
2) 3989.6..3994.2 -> 124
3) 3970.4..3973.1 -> 44.5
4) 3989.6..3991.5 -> 122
